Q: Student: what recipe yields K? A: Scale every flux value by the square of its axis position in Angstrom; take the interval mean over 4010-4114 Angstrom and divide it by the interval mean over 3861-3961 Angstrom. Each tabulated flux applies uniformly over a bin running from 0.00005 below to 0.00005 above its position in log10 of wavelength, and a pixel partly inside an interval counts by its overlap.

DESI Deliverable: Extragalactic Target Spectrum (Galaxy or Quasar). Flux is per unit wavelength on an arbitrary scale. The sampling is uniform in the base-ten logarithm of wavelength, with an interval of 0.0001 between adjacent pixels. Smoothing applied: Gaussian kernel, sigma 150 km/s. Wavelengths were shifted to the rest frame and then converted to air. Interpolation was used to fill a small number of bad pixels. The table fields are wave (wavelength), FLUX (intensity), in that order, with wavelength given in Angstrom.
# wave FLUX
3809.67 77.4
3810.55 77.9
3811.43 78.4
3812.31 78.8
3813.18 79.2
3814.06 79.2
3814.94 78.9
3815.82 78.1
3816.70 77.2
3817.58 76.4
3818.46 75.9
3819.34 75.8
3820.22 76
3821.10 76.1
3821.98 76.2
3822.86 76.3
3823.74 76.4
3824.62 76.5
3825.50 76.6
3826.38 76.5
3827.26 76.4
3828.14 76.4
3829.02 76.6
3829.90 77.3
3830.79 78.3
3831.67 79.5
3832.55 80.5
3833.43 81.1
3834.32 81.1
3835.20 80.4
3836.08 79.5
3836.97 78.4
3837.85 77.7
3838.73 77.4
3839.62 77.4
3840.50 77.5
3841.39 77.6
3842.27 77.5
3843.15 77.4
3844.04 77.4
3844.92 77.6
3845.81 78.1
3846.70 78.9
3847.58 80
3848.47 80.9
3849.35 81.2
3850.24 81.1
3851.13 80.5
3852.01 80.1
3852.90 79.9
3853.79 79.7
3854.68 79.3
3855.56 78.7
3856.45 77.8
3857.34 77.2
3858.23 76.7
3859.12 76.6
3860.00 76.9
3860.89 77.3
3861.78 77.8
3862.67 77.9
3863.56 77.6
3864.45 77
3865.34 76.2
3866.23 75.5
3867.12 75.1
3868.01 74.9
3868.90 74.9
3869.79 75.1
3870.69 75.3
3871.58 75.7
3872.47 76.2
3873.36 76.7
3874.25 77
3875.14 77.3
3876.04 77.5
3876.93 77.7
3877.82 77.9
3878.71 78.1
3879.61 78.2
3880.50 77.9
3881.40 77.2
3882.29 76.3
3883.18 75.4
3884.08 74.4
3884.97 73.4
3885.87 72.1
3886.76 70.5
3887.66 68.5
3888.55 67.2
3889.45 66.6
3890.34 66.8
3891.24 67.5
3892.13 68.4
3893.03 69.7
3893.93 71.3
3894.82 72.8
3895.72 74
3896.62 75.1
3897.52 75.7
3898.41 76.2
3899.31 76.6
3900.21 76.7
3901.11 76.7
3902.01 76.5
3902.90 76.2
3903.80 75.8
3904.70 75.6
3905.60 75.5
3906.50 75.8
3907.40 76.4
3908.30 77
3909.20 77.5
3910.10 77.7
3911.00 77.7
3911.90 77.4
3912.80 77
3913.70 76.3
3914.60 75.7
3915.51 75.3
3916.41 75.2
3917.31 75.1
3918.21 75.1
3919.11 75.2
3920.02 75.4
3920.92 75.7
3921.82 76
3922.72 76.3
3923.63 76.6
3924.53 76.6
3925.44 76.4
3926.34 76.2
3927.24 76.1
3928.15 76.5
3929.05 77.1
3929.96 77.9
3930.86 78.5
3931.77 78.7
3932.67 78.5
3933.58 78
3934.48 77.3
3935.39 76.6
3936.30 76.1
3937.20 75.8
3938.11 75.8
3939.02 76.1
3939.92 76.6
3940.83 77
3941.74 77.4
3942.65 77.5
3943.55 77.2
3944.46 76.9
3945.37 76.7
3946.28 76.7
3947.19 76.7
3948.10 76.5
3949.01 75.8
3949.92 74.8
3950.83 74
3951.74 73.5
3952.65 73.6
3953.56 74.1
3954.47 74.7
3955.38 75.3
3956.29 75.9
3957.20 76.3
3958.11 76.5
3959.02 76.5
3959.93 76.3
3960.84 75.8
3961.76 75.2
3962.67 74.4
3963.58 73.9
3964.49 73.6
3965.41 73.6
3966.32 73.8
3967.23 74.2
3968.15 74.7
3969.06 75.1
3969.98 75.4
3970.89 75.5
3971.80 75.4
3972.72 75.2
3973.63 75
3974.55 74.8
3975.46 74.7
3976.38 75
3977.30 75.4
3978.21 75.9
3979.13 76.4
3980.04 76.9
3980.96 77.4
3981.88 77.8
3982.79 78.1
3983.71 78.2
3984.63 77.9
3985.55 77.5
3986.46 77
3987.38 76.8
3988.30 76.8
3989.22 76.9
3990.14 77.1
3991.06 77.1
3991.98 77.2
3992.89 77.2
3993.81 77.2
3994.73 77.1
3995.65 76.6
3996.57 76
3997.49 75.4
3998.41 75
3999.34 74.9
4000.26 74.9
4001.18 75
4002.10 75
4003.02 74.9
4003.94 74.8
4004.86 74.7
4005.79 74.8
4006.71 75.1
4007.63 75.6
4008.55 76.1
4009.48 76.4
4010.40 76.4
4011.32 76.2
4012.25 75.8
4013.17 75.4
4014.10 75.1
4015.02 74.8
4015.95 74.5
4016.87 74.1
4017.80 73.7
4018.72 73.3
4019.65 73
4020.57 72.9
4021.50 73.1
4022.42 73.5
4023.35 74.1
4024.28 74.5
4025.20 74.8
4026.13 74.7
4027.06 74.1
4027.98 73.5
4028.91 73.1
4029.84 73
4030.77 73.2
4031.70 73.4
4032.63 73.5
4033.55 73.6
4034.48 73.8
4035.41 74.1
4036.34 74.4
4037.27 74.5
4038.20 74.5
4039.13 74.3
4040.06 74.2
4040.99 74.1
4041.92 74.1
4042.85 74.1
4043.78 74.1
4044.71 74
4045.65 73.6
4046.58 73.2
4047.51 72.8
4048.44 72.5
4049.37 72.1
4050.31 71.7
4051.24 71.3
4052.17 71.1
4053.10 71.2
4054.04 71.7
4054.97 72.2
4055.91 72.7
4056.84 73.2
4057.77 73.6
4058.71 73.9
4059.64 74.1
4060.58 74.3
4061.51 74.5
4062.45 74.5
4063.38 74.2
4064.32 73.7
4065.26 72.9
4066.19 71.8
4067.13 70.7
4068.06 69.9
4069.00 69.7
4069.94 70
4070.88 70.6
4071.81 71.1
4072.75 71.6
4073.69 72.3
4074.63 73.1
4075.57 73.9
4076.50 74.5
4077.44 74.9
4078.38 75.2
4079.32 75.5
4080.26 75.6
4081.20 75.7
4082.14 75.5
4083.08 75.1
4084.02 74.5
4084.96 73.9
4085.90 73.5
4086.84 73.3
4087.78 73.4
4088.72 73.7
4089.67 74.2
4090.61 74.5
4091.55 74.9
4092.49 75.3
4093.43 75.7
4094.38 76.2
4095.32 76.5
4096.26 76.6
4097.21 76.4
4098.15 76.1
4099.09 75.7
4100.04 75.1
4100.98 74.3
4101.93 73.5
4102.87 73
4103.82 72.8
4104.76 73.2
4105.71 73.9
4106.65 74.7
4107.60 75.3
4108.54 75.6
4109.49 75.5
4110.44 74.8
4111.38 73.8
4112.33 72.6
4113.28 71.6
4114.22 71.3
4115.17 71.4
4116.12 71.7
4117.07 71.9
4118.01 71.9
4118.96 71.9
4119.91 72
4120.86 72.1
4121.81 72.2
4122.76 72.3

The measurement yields 1.05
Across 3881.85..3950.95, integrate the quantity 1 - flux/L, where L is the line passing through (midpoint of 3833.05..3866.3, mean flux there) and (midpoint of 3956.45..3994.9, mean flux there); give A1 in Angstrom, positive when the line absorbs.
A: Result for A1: 1.7 Angstrom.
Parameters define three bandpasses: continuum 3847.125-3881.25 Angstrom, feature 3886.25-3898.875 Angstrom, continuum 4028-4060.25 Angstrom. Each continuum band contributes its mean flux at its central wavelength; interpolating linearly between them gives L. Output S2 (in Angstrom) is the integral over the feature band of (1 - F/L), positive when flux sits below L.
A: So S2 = 1.0 Angstrom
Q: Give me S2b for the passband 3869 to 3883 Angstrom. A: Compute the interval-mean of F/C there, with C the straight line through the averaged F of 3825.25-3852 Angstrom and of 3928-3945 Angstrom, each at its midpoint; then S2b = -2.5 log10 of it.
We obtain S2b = 0.02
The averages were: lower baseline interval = 78.6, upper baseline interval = 77.2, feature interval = 76.9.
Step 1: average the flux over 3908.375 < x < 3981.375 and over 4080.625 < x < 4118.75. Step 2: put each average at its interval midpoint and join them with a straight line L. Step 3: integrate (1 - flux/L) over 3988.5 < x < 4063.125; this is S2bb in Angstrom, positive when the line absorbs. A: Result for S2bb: 0.7 Angstrom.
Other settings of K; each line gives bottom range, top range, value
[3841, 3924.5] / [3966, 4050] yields 1.05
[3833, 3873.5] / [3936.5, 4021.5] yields 1.04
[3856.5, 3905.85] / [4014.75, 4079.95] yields 1.06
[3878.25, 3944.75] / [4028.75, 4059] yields 1.04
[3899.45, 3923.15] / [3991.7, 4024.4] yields 1.04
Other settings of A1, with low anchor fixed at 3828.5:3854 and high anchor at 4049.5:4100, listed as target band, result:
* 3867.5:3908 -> 1.78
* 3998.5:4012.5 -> -0.03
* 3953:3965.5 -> 0.18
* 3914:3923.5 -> 0.20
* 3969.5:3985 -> -0.06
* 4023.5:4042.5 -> 0.15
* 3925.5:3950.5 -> -0.03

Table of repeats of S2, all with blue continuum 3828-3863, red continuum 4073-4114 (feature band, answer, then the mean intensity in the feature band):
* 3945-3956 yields 0.2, 75.2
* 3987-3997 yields -0.1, 76.9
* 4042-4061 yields 0.6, 72.9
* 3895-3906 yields 0.3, 75.8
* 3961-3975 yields 0.3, 74.6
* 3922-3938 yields 0.0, 77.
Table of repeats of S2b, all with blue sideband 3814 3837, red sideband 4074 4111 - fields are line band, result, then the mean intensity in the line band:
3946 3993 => 0.004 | 75.8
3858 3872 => 0.013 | 76.3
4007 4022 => 0.011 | 74.8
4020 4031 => 0.025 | 73.7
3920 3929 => 0.003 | 76.3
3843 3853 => -0.028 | 79.4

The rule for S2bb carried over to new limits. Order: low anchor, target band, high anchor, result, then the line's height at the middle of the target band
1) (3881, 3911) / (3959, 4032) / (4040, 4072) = -2.21 Angstrom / 73.1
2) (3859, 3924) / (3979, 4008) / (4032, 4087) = -0.90 Angstrom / 74.1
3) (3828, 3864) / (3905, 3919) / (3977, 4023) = 0.20 Angstrom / 77.4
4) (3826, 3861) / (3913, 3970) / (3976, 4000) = 1.02 Angstrom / 77.3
